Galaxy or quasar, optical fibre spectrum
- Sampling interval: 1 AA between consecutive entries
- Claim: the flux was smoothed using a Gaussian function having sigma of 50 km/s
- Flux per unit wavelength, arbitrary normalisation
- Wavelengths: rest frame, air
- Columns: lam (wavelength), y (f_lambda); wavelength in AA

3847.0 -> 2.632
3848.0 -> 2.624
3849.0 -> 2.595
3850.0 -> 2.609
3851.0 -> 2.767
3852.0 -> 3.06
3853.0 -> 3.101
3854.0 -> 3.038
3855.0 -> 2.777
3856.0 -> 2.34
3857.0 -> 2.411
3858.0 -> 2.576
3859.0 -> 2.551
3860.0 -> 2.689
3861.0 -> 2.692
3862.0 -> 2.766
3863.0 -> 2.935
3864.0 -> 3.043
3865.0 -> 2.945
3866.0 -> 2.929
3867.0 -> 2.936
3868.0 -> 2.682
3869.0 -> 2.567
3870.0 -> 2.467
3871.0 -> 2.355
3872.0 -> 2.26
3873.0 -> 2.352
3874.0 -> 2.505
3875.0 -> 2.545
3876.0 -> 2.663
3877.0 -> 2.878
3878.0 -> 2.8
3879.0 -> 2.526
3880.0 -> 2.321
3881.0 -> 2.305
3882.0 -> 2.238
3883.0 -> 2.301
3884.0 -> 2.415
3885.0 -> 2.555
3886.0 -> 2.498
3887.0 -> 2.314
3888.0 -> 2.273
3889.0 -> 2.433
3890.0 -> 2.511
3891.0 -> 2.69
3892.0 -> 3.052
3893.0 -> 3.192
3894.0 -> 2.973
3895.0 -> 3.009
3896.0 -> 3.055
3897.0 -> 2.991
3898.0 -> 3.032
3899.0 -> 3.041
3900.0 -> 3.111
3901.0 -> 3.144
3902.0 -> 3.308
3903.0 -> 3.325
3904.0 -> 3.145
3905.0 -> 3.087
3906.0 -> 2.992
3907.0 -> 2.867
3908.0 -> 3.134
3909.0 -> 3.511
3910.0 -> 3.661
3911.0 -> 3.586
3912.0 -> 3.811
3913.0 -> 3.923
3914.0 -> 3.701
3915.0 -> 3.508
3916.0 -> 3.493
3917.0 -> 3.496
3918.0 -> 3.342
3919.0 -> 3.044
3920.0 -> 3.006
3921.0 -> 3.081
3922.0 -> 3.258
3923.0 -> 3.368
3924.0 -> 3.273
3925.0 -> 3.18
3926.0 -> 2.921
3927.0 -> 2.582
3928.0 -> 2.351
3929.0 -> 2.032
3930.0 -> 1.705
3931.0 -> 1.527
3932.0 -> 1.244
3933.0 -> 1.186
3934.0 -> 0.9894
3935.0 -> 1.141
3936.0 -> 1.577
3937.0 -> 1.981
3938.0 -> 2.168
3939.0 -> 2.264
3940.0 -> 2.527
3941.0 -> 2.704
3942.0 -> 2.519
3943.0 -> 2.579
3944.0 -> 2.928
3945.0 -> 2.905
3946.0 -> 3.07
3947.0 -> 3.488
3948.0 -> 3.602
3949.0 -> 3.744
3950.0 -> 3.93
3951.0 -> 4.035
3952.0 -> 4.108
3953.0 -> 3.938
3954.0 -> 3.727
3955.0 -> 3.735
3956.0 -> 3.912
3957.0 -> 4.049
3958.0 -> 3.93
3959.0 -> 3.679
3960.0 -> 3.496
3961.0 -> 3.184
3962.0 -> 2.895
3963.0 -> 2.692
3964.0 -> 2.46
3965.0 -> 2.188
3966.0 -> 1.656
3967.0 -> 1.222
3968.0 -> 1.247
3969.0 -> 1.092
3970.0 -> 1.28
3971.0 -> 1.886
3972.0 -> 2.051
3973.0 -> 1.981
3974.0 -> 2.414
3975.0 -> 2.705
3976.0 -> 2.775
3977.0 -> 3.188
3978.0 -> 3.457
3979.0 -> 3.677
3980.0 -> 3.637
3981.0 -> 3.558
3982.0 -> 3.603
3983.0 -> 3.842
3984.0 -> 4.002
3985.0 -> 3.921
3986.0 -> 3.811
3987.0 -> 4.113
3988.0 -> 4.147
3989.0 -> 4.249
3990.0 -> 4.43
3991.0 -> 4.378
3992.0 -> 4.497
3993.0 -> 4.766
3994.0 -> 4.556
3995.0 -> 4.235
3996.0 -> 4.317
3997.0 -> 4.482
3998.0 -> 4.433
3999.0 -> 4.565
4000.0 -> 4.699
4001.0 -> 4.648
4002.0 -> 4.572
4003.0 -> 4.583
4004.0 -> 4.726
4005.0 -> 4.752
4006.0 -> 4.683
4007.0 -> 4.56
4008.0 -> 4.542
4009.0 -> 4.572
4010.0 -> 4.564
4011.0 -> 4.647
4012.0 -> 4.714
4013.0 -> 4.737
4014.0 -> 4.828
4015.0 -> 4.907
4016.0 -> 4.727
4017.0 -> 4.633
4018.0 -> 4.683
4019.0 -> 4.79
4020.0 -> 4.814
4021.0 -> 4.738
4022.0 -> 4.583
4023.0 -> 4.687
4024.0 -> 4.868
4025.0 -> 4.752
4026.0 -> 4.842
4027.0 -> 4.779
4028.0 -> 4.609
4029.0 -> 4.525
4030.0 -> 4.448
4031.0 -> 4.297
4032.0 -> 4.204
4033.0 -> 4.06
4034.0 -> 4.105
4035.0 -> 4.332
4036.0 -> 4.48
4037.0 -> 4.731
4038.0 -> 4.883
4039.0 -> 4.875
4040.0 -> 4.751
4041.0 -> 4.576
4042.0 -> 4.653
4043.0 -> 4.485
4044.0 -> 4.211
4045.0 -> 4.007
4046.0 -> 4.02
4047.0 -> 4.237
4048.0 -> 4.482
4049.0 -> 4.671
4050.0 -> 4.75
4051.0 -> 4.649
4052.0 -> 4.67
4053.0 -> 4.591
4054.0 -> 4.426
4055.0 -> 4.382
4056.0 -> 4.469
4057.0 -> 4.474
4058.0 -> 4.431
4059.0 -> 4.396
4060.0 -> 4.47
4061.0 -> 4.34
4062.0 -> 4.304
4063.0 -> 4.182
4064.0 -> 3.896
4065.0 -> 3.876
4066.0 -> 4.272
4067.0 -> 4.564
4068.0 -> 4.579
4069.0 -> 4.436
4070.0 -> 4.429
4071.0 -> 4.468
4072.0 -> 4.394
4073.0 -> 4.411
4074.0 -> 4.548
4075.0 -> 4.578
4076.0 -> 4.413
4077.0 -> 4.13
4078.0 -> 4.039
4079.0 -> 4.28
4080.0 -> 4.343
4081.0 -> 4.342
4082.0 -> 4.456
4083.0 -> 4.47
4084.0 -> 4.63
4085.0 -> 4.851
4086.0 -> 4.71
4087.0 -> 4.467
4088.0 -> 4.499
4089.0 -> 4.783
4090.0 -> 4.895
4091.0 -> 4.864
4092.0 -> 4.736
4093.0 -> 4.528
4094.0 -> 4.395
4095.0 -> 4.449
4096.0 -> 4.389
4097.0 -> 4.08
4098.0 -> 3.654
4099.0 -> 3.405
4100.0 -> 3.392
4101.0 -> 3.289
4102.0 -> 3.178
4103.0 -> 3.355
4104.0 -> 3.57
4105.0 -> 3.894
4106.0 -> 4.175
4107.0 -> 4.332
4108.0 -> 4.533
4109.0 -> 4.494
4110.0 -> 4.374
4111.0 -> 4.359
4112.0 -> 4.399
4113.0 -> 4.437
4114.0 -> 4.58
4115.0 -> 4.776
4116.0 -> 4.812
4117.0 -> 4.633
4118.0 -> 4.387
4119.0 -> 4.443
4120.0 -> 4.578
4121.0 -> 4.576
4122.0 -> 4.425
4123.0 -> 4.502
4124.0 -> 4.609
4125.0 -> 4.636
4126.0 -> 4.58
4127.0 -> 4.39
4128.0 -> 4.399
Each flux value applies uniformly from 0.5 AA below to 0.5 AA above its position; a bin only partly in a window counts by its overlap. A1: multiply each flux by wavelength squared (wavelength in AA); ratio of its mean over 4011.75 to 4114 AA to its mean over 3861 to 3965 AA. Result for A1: 1.65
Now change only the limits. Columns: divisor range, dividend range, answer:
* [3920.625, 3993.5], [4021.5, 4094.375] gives 1.59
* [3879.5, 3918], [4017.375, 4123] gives 1.60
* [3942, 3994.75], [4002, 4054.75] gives 1.44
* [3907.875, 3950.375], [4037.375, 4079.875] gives 1.68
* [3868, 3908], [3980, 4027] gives 1.75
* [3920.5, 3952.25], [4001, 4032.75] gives 1.85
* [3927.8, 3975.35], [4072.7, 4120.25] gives 1.80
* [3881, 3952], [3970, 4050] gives 1.57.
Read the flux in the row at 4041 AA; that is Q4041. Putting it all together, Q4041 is 4.576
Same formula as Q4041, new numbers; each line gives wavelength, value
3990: 4.43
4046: 4.02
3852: 3.06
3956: 3.912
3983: 3.842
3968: 1.247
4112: 4.399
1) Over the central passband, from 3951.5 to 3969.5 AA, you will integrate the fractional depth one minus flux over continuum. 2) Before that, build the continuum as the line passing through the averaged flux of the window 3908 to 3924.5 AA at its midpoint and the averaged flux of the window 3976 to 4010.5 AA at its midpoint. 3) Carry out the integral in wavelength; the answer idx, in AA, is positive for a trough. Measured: 4.27 AA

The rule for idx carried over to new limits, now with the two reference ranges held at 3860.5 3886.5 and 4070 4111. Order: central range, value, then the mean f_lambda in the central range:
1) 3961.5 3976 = 5.7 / 2.01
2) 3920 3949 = 5.7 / 2.47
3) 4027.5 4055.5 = -4.1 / 4.47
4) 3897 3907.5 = -1.1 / 3.1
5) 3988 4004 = -4.3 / 4.49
